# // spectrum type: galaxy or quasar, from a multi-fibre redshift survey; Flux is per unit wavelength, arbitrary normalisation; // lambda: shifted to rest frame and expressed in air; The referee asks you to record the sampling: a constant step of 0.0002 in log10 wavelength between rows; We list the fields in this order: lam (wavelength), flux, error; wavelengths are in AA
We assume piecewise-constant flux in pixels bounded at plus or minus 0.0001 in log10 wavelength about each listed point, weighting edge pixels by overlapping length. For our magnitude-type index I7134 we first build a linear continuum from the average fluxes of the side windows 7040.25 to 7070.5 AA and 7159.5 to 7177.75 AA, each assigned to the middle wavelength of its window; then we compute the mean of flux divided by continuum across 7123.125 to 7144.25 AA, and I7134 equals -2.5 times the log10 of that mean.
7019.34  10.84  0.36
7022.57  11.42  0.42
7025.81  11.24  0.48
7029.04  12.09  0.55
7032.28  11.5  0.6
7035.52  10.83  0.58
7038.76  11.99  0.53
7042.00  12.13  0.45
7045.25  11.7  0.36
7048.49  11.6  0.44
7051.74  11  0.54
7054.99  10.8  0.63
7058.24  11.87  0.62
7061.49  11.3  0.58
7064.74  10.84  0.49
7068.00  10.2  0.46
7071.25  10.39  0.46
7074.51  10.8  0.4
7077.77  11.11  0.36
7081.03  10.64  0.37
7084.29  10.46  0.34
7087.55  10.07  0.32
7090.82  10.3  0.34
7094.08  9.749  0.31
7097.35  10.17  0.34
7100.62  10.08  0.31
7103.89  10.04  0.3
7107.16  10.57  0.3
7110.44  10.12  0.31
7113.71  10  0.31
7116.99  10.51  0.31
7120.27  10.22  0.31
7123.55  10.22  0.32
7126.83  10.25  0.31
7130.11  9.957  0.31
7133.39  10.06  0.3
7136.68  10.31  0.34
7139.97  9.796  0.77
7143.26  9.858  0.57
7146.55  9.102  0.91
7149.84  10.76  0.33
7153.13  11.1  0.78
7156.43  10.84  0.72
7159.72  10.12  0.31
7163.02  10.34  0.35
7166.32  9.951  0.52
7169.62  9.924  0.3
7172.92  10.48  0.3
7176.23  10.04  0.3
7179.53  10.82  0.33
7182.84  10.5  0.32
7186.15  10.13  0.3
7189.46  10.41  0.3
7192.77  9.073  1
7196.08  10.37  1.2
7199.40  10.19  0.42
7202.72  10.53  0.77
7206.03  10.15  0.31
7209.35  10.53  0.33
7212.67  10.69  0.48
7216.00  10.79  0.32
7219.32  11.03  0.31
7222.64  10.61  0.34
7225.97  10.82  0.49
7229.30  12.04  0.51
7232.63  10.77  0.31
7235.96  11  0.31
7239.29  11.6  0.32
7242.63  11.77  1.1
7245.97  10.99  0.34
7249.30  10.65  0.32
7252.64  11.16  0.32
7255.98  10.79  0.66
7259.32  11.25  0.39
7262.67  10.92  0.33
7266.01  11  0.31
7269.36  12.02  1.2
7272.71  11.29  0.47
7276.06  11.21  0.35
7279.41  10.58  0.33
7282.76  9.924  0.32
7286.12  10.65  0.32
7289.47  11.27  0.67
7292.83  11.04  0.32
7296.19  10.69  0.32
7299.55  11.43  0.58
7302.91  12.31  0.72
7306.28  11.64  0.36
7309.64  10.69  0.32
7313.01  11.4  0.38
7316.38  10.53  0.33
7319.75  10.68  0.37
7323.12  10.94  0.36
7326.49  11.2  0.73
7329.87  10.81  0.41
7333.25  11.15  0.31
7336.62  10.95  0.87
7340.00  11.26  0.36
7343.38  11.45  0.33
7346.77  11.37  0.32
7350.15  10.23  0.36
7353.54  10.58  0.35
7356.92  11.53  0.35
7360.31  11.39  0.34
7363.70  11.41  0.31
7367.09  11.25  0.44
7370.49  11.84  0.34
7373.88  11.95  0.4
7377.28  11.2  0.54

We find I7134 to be 0.04 mag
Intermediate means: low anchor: 11.2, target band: 10.1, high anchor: 10.1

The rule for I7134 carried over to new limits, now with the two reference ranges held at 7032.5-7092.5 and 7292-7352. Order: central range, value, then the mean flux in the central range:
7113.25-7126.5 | 0.08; 10.3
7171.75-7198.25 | 0.08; 10.2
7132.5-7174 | 0.09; 10.2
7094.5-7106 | 0.10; 10.1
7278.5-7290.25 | 0.05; 10.6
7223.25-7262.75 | -0.01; 11.1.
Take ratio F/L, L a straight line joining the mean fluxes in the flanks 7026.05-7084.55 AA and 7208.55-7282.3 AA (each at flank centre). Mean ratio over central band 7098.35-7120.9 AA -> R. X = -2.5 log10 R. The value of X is 0.10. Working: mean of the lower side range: 11.2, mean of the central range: 10.2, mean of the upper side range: 11.1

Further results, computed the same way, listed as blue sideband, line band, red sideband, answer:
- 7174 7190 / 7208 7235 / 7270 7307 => -0.027 mag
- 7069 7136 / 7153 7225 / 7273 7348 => 0.023 mag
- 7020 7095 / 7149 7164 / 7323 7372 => 0.045 mag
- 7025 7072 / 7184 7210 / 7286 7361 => 0.105 mag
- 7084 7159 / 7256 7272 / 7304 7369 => -0.045 mag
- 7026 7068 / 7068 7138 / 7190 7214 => 0.071 mag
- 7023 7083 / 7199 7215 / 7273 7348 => 0.068 mag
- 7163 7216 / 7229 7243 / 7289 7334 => -0.074 mag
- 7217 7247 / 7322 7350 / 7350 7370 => 0.008 mag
